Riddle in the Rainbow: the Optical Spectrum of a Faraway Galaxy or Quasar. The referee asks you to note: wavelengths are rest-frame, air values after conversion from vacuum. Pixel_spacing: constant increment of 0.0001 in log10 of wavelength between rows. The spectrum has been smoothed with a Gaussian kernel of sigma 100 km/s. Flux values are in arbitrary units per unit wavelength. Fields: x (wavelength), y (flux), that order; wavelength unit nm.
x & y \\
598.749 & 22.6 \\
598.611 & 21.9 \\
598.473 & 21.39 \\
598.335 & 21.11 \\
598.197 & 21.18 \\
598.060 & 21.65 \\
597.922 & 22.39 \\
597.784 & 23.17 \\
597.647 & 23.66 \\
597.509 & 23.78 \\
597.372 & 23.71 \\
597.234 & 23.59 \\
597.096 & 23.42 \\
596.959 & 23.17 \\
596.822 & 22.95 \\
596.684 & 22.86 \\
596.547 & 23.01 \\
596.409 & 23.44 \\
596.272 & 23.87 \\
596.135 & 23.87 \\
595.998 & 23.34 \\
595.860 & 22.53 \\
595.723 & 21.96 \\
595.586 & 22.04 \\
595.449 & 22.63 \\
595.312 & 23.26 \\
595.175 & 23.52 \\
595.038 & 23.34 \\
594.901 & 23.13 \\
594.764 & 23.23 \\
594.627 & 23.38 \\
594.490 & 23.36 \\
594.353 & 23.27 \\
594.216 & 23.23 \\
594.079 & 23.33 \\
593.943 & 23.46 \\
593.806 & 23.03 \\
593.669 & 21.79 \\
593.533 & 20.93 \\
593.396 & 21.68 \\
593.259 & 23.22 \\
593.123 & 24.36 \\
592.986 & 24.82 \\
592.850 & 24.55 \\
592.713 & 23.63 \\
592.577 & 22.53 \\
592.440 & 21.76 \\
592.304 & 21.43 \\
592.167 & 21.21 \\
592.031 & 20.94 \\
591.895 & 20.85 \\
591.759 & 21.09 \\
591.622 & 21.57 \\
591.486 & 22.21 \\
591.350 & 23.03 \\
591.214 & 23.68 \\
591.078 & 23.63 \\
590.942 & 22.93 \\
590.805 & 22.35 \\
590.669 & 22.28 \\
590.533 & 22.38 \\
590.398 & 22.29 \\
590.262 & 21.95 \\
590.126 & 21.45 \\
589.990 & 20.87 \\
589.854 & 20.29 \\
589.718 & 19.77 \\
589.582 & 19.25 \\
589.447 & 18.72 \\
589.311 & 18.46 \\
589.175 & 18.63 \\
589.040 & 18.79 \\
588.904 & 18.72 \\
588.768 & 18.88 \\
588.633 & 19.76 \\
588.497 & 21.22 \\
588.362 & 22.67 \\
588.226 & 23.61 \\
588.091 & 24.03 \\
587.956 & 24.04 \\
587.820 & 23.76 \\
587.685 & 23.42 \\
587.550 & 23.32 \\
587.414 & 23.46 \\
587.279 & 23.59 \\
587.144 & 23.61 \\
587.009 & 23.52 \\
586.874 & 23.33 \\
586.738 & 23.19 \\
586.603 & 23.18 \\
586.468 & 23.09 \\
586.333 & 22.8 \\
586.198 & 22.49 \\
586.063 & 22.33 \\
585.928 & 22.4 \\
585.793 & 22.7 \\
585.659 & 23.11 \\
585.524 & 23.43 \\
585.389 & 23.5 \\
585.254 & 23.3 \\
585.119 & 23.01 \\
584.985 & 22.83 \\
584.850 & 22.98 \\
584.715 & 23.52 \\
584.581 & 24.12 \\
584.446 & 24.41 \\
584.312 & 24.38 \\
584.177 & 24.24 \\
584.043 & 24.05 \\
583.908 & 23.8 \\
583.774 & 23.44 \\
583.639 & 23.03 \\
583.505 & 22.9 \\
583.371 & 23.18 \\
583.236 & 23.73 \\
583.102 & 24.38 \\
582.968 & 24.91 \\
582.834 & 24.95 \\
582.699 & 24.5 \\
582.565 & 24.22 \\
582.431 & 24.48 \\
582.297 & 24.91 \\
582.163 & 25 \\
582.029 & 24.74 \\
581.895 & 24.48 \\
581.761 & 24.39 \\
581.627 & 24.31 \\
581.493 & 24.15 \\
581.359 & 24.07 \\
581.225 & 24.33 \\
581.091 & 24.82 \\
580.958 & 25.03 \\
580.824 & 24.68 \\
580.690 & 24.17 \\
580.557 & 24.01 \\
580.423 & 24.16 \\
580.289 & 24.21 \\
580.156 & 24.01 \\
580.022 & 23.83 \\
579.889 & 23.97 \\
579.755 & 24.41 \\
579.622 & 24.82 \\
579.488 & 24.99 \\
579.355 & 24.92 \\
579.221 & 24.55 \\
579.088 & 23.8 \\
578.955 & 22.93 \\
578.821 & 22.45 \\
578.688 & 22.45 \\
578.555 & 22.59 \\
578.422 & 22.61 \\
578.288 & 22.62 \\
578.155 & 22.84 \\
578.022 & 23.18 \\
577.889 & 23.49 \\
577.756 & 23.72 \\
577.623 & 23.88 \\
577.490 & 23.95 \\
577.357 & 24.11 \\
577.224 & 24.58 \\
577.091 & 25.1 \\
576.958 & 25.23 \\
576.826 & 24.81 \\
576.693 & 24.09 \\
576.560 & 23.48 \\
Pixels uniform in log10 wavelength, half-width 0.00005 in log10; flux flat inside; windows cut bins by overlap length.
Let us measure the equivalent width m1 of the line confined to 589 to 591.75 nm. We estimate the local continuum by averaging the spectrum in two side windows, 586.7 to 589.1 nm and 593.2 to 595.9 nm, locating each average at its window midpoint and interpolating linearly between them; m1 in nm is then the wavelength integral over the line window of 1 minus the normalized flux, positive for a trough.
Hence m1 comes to 0.16 nm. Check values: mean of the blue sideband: 22.4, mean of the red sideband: 22.8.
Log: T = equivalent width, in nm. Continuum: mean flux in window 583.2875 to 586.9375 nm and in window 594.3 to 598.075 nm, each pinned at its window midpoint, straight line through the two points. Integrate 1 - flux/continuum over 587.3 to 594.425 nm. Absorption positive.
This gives 0.38 nm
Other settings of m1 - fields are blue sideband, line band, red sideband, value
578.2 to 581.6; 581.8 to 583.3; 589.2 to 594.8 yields -0.07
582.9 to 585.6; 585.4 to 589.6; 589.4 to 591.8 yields 0.10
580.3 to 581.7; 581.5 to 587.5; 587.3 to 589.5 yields -0.19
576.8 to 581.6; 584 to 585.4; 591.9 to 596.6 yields 0.00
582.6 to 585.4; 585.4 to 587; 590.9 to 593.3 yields 0.03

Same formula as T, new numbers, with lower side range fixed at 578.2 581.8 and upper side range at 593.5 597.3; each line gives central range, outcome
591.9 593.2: 0.03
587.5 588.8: 0.05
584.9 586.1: 0.03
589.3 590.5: 0.15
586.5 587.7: 0.01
